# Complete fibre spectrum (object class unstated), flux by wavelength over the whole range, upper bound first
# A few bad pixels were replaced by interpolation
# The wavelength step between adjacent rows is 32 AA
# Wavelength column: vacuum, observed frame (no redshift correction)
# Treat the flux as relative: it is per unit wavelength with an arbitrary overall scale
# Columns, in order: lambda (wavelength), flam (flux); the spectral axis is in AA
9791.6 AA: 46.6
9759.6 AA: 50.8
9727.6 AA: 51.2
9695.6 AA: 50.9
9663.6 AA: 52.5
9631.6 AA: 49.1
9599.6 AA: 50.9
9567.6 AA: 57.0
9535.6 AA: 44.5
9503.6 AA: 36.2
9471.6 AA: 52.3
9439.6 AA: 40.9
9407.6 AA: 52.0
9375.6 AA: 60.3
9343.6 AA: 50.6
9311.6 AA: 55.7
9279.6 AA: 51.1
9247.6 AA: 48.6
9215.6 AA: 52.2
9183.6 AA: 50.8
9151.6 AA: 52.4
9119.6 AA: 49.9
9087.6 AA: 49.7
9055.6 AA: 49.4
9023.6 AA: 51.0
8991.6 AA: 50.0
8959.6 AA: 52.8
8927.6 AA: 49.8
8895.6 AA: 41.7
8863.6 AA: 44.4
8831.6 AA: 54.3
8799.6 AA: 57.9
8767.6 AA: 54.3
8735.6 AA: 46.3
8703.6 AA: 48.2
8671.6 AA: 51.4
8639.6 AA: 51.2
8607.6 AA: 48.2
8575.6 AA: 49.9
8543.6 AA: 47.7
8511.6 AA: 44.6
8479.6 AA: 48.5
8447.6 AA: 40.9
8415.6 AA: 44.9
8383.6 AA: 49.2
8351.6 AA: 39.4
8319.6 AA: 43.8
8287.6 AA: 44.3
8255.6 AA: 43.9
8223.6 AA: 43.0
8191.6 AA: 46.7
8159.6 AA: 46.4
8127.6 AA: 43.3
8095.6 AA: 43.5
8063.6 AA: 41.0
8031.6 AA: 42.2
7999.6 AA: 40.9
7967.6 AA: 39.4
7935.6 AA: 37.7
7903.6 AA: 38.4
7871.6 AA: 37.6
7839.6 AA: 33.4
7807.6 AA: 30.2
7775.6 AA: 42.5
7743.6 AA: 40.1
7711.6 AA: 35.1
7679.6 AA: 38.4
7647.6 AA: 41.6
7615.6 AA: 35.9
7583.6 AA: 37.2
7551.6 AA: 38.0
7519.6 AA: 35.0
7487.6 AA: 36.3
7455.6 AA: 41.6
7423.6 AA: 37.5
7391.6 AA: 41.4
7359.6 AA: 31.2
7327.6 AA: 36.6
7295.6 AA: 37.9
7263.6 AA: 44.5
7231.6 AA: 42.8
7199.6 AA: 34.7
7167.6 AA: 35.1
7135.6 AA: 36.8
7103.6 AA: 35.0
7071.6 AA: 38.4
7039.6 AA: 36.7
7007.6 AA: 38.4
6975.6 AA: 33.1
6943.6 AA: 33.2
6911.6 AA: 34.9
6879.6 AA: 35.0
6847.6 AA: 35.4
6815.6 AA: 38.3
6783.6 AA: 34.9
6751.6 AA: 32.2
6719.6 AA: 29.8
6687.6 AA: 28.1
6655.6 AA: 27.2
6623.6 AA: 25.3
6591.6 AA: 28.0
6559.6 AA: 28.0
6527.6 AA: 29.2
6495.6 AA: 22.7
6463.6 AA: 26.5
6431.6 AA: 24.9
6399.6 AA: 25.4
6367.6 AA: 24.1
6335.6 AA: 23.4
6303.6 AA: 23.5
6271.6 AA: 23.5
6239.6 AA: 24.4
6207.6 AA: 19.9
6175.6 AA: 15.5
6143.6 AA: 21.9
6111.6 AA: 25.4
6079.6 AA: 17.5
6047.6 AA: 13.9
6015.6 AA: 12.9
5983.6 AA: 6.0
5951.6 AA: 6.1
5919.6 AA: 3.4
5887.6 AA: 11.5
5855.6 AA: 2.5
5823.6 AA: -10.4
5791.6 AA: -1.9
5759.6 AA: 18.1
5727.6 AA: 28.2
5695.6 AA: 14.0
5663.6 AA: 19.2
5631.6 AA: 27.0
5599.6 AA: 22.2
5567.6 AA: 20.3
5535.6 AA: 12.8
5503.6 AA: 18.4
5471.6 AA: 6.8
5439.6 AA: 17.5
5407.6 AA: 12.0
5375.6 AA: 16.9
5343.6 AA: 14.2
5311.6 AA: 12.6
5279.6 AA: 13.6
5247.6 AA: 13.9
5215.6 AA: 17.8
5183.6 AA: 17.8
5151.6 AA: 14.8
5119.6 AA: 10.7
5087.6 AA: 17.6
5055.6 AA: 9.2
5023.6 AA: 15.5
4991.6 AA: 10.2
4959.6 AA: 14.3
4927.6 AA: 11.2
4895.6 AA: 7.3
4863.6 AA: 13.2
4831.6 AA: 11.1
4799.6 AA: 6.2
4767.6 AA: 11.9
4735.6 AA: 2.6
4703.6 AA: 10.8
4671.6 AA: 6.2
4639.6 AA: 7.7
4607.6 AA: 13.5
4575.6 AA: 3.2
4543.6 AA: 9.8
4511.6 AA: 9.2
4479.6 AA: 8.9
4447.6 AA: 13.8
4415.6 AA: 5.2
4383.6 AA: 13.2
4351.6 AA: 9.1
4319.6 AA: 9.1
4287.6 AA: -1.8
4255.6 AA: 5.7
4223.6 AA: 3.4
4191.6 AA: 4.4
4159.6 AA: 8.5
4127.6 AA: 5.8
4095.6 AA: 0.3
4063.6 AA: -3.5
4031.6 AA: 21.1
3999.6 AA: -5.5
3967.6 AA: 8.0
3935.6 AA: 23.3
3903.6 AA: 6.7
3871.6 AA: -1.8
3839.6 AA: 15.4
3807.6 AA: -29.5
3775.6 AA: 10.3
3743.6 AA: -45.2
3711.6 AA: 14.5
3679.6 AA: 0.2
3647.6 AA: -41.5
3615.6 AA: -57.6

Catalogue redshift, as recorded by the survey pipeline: 0.51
